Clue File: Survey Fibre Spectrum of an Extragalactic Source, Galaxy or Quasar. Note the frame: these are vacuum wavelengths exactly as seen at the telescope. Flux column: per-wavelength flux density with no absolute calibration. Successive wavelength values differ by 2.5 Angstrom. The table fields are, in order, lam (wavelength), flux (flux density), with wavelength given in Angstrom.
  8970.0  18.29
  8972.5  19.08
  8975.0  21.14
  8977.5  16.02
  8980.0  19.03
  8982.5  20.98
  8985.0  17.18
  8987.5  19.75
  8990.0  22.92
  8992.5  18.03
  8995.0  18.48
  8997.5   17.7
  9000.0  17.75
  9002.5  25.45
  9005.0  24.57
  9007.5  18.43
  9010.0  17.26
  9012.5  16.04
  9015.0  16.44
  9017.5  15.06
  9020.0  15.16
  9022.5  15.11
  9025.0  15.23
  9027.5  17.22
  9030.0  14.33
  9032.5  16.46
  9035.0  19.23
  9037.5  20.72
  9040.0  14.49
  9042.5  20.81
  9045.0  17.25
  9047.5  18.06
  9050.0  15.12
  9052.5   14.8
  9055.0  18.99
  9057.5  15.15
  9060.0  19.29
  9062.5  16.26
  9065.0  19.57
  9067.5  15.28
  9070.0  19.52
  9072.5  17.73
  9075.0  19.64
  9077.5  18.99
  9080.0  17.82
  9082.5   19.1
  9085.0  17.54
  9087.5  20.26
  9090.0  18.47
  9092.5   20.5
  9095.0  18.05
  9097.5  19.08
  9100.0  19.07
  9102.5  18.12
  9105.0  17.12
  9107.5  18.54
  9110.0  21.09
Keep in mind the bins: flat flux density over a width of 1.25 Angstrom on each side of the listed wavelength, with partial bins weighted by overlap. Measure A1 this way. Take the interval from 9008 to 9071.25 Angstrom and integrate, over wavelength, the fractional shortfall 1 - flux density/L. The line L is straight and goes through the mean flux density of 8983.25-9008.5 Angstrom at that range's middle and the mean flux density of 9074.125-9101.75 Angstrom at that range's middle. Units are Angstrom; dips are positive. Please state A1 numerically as 8.4 Angstrom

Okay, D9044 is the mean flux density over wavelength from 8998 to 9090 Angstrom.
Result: 17.8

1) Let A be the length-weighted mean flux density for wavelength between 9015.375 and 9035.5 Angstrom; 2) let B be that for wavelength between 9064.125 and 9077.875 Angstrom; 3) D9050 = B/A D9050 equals 1.2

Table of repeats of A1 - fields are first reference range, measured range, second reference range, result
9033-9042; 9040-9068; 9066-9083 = 1.53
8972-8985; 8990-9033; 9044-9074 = 1.42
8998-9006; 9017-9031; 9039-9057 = 3.04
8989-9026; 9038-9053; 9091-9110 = 1.15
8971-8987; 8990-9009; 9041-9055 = -1.81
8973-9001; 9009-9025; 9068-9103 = 2.68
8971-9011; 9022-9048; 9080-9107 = 2.71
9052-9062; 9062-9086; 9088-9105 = -0.45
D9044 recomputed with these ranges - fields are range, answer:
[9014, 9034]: 15.7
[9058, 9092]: 18.4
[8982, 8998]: 19.3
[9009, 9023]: 15.9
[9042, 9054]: 17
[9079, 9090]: 18.7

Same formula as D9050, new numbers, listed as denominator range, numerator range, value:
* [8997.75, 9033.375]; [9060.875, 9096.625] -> 1.06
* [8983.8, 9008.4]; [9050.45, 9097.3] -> 0.90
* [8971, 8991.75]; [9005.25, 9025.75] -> 0.85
